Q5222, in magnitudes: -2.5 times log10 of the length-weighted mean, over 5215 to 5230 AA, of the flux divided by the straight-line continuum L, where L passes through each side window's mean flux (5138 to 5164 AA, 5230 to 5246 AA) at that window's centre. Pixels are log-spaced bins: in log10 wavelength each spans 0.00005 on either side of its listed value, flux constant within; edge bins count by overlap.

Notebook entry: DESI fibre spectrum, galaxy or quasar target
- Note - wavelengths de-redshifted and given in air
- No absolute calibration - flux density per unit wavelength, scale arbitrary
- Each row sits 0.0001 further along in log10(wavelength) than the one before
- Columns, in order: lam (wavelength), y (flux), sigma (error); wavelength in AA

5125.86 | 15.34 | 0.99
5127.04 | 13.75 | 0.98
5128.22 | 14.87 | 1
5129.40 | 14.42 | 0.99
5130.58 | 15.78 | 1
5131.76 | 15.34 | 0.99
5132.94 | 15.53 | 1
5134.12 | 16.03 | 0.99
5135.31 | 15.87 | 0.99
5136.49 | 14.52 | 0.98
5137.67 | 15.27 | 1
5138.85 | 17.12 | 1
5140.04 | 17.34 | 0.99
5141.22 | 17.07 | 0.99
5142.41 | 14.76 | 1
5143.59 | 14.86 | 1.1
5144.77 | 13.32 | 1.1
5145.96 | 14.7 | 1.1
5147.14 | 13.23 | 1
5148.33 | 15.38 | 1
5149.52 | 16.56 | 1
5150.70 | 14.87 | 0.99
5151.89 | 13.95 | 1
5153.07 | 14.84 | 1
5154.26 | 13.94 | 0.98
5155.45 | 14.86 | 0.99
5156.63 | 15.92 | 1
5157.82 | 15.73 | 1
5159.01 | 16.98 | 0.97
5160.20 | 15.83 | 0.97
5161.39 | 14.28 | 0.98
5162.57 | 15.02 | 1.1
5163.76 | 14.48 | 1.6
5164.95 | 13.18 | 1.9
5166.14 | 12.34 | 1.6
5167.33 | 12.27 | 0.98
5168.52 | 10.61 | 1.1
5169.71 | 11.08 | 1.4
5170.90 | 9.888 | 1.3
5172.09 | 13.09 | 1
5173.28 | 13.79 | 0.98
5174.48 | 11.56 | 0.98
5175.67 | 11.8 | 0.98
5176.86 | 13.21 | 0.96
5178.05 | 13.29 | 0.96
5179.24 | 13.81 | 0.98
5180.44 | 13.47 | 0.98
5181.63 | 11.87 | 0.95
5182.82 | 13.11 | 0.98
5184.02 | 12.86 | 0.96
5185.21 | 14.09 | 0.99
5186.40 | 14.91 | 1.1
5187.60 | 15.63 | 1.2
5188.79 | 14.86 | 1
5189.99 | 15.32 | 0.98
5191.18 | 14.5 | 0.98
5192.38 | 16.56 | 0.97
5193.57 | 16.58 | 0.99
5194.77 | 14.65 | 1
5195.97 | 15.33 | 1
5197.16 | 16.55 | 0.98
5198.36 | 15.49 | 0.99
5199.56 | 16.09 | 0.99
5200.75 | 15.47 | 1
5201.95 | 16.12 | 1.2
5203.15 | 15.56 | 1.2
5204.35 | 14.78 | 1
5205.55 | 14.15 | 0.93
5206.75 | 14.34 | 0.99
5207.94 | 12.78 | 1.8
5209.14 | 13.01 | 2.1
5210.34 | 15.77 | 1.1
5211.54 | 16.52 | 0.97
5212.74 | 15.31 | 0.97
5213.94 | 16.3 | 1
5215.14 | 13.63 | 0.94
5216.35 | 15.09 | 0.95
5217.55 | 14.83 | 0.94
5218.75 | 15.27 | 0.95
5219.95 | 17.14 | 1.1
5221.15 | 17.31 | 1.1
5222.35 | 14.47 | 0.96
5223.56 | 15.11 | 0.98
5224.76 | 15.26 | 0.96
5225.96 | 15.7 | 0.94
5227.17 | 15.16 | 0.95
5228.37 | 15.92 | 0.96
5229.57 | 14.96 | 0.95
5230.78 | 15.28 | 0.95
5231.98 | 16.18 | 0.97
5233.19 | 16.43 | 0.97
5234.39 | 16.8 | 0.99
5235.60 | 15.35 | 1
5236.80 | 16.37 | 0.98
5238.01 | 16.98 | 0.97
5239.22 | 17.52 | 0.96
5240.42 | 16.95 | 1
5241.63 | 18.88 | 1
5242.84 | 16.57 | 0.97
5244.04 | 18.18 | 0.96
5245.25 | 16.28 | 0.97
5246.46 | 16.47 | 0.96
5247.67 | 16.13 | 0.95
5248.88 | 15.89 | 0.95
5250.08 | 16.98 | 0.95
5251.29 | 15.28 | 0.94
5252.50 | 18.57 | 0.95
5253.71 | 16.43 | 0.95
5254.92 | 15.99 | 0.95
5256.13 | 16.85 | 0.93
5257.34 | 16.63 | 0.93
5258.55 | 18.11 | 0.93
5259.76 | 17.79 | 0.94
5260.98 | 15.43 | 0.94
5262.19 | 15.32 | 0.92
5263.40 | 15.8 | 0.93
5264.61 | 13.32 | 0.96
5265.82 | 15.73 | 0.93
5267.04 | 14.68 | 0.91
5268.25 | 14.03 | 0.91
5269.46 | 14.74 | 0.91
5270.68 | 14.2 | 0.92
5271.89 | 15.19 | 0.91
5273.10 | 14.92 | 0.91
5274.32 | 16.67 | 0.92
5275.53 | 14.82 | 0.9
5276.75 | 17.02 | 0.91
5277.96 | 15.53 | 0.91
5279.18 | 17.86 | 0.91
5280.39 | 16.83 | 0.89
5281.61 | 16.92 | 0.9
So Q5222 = 0.07 mag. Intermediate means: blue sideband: 15.2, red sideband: 16.7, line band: 15.4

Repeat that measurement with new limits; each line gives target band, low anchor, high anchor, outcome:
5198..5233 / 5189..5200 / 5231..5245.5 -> 0.064 mag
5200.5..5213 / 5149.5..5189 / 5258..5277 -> -0.036 mag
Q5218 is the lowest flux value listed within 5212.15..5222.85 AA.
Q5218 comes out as 13.63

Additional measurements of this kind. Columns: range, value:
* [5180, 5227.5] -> 11.87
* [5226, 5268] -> 13.32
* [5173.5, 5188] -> 11.56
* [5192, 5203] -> 14.65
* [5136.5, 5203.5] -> 9.888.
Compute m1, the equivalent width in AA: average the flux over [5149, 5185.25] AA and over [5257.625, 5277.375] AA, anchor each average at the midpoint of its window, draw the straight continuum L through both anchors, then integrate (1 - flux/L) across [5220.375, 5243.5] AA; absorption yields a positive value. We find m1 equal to -2.09 AA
